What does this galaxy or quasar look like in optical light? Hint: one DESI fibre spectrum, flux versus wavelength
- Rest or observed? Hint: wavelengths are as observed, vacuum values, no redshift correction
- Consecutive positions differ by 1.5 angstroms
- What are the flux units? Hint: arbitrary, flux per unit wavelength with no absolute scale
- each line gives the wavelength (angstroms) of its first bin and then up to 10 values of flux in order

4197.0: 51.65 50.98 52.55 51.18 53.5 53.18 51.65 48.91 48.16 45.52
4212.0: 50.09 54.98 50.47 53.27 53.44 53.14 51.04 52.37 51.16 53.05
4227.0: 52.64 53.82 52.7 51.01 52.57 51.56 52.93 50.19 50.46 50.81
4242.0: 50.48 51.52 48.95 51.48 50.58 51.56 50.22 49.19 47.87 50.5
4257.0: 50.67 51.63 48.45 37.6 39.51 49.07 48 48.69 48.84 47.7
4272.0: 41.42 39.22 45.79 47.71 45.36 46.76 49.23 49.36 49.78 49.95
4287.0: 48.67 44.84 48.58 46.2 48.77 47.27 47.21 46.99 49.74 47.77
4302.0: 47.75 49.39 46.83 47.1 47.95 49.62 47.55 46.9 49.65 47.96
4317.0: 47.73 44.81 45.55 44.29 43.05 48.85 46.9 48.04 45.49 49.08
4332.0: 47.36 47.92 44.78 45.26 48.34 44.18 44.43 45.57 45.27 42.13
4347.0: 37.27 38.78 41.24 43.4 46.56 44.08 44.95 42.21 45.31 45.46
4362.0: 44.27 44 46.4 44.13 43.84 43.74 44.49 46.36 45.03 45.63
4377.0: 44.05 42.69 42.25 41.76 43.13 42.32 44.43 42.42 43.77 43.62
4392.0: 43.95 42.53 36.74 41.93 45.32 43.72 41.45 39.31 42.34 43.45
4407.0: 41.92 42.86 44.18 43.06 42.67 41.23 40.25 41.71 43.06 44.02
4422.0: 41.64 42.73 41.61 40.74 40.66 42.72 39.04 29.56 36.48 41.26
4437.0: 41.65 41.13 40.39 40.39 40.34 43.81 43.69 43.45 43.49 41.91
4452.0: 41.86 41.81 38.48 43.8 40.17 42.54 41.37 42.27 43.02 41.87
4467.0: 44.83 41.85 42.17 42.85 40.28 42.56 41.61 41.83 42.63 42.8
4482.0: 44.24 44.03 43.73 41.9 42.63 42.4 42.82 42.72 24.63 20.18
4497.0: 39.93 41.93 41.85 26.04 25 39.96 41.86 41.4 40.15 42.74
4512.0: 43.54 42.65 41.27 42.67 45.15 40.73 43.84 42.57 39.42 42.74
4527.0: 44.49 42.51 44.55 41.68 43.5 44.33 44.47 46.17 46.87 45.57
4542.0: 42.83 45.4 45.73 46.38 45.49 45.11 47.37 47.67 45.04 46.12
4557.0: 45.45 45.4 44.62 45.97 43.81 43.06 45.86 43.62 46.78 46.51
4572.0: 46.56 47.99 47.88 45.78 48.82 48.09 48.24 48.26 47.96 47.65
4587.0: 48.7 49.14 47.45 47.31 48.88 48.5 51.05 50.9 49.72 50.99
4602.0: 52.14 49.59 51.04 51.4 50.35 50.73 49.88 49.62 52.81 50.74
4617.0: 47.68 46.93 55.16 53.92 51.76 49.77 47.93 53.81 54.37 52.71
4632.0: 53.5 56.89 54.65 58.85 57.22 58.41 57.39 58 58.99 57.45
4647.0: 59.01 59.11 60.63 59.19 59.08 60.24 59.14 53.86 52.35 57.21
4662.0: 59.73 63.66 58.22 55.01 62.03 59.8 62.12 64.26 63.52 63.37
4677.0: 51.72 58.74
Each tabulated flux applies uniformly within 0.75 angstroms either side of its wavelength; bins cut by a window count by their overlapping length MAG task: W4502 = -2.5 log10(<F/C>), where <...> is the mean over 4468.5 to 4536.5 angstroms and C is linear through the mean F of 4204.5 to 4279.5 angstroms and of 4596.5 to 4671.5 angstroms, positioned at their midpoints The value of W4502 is 0.29 mag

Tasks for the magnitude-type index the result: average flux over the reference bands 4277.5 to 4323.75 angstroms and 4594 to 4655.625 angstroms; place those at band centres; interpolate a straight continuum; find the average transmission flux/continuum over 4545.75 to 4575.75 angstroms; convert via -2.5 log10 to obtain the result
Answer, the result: 0.15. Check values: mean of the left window 47.5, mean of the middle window 45.8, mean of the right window 53.8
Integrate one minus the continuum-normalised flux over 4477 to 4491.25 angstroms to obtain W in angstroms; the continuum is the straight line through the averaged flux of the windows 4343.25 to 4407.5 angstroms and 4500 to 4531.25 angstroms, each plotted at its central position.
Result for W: -0.6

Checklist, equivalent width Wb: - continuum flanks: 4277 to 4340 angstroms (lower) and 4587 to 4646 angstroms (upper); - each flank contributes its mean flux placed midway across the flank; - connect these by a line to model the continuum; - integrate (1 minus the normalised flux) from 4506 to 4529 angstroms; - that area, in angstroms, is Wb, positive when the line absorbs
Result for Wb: 3.75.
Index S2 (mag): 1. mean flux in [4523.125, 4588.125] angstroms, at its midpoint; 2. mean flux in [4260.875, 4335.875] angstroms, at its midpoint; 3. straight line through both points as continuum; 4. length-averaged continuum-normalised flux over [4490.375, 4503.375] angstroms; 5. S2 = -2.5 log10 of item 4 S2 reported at 0.324 mag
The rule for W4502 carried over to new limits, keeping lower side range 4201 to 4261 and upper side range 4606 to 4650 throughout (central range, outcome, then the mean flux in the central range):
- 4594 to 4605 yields 0.07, 50.5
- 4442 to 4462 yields 0.24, 42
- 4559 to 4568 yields 0.20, 44.5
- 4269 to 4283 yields 0.12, 45.9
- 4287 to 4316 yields 0.08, 47.8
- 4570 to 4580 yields 0.13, 47.4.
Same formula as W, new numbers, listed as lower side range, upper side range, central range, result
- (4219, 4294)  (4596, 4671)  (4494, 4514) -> 6.02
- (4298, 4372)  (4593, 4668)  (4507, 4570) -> 9.11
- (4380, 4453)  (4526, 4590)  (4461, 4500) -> 2.44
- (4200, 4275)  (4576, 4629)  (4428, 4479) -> 8.73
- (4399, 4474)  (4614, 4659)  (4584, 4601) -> 1.06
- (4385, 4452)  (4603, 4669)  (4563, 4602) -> 2.98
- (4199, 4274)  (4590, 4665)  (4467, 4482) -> 2.89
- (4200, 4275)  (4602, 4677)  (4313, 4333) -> 1.68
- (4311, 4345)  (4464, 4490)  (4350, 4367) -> 0.43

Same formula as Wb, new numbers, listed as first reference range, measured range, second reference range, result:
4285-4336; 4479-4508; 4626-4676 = 8.0 angstroms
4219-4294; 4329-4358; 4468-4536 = 1.1 angstroms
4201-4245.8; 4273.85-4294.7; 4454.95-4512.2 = 0.5 angstroms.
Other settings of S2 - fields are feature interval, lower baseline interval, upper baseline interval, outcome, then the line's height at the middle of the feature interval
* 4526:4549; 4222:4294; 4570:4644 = 0.135 mag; 50.6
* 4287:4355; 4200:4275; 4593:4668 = 0.104 mag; 50.9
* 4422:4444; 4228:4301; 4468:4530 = 0.073 mag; 42.8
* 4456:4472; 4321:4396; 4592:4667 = 0.137 mag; 48.1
